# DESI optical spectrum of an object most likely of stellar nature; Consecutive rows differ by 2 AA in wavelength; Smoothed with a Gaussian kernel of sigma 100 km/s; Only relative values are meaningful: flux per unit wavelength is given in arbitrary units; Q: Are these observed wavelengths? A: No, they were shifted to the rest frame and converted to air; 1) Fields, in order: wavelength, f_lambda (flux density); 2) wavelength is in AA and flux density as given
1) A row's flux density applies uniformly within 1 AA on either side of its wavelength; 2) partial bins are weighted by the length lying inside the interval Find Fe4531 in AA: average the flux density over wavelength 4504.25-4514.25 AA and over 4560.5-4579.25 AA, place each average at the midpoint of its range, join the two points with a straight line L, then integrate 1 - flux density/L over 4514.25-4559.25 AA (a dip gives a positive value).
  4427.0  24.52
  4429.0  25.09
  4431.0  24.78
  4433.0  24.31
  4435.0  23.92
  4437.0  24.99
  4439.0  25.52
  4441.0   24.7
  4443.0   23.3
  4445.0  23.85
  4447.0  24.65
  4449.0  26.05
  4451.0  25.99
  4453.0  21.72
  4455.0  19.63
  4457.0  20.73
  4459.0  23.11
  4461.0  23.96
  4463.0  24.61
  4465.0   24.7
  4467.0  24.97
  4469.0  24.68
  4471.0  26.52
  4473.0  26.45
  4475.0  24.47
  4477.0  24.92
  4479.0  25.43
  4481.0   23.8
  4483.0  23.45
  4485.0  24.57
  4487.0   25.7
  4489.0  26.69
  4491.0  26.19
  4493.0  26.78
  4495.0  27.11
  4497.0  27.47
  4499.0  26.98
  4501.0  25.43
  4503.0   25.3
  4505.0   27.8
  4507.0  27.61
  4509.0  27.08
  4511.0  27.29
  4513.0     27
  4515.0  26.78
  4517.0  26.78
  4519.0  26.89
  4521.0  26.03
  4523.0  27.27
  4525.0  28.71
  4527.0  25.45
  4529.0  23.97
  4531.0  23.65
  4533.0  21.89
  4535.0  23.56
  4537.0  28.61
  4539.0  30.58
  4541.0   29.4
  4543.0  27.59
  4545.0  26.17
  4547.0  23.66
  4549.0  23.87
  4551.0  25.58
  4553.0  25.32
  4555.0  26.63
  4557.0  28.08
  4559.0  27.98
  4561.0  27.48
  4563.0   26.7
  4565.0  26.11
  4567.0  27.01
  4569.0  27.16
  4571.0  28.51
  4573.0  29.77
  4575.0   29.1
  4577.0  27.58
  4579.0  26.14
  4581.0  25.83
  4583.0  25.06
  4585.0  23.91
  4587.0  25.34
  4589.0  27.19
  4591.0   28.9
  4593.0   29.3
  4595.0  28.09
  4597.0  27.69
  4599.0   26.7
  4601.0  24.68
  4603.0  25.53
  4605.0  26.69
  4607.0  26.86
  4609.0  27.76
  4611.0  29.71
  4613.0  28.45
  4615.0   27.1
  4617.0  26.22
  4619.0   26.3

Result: 2.0 AA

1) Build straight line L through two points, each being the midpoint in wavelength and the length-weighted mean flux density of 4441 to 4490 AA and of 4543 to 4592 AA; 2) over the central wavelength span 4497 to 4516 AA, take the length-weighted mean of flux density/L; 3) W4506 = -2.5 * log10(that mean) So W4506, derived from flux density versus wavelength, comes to -0.07 mag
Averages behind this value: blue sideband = 24.3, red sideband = 26.6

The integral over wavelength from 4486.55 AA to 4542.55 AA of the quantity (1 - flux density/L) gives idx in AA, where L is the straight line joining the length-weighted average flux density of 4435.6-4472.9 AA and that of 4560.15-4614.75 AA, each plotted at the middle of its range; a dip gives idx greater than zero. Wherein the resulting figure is -2.4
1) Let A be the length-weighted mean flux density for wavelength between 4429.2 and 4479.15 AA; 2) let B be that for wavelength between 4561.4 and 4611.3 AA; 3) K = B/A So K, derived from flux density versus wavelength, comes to 1.1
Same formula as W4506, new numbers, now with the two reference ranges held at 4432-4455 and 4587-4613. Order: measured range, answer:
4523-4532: 0.01 mag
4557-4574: -0.04 mag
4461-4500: -0.02 mag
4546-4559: 0.03 mag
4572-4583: -0.02 mag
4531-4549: 0.00 mag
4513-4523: -0.04 mag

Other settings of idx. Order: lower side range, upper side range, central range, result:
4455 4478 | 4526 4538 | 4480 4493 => -0.5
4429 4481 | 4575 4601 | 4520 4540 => -0.2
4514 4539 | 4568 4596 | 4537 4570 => -0.3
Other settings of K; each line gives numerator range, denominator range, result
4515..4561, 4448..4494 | 1.07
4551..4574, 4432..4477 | 1.12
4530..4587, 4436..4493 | 1.08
